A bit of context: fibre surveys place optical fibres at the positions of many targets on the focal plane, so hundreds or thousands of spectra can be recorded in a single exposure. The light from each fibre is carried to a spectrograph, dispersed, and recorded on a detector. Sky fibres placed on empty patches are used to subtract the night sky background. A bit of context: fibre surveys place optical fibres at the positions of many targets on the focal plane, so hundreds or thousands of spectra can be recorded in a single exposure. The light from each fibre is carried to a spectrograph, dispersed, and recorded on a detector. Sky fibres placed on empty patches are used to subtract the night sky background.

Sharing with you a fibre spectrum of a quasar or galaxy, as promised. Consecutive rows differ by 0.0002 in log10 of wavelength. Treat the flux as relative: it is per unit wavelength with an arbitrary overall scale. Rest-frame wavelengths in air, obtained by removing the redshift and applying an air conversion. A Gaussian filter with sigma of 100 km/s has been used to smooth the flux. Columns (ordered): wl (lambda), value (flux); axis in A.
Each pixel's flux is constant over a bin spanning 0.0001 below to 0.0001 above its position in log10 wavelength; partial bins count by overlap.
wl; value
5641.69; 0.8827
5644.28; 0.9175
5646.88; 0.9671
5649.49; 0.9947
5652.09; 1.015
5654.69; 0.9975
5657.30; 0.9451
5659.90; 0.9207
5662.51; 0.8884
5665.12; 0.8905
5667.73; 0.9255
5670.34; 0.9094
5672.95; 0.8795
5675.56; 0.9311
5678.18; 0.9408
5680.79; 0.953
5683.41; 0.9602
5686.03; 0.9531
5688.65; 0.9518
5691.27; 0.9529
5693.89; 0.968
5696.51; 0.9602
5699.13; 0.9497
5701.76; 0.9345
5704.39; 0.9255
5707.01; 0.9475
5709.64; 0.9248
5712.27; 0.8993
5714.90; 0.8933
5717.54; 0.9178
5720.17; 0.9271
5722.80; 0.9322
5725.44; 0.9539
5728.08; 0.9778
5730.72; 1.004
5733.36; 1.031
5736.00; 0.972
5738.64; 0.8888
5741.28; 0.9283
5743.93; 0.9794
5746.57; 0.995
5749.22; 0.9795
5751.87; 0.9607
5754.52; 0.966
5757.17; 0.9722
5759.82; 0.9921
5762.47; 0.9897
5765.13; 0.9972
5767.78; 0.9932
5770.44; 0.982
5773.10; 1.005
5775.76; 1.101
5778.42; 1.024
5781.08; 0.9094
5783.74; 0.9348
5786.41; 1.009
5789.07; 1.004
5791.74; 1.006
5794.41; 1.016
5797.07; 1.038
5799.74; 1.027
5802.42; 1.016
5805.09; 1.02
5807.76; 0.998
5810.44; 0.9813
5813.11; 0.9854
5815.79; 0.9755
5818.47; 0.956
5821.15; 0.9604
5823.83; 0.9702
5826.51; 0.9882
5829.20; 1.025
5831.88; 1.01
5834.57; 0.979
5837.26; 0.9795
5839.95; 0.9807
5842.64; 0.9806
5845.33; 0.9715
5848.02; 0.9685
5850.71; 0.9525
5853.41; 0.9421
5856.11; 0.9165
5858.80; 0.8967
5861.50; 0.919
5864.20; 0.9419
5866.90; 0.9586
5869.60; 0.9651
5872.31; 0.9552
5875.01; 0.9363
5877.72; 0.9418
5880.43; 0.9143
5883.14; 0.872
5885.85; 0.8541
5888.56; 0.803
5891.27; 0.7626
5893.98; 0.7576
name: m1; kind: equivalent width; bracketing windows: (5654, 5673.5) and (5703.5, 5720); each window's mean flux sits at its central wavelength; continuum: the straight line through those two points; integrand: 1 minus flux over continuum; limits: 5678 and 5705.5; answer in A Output -1.0 A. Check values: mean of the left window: 0.919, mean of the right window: 0.919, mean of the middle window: 0.95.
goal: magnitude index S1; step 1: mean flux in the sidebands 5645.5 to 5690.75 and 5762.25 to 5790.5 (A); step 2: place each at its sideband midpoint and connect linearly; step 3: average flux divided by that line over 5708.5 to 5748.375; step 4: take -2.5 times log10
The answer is 0.03 mag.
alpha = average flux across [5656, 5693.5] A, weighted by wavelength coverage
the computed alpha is 0.93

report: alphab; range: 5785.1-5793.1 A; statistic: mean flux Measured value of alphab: 1.01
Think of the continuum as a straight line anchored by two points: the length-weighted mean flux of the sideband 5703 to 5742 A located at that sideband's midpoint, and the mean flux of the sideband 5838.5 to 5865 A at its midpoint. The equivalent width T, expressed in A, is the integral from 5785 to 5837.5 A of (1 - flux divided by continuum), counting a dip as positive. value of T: -2.9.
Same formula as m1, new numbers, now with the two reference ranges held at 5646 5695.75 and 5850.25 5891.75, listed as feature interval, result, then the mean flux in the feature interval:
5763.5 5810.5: -4.0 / 1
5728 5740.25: -0.5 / 0.974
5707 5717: 0.3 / 0.912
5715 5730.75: -0.1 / 0.943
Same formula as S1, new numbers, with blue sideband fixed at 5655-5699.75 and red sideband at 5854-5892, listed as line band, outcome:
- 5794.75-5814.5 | -0.11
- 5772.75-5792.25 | -0.09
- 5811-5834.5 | -0.08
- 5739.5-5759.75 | -0.05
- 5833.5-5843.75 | -0.08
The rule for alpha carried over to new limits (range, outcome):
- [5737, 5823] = 0.987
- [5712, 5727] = 0.923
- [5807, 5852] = 0.98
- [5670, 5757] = 0.948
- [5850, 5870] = 0.935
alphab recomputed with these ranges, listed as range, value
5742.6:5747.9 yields 0.987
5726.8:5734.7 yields 1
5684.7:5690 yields 0.952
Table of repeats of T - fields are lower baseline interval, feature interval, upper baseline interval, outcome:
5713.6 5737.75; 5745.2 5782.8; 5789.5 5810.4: -0.2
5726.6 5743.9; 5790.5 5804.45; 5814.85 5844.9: -0.6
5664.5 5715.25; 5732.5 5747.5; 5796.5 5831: -0.1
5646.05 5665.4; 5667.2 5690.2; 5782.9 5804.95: 0.7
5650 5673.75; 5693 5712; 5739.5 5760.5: 0.2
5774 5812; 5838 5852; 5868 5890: -0.4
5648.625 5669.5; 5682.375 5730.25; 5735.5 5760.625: 0.7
